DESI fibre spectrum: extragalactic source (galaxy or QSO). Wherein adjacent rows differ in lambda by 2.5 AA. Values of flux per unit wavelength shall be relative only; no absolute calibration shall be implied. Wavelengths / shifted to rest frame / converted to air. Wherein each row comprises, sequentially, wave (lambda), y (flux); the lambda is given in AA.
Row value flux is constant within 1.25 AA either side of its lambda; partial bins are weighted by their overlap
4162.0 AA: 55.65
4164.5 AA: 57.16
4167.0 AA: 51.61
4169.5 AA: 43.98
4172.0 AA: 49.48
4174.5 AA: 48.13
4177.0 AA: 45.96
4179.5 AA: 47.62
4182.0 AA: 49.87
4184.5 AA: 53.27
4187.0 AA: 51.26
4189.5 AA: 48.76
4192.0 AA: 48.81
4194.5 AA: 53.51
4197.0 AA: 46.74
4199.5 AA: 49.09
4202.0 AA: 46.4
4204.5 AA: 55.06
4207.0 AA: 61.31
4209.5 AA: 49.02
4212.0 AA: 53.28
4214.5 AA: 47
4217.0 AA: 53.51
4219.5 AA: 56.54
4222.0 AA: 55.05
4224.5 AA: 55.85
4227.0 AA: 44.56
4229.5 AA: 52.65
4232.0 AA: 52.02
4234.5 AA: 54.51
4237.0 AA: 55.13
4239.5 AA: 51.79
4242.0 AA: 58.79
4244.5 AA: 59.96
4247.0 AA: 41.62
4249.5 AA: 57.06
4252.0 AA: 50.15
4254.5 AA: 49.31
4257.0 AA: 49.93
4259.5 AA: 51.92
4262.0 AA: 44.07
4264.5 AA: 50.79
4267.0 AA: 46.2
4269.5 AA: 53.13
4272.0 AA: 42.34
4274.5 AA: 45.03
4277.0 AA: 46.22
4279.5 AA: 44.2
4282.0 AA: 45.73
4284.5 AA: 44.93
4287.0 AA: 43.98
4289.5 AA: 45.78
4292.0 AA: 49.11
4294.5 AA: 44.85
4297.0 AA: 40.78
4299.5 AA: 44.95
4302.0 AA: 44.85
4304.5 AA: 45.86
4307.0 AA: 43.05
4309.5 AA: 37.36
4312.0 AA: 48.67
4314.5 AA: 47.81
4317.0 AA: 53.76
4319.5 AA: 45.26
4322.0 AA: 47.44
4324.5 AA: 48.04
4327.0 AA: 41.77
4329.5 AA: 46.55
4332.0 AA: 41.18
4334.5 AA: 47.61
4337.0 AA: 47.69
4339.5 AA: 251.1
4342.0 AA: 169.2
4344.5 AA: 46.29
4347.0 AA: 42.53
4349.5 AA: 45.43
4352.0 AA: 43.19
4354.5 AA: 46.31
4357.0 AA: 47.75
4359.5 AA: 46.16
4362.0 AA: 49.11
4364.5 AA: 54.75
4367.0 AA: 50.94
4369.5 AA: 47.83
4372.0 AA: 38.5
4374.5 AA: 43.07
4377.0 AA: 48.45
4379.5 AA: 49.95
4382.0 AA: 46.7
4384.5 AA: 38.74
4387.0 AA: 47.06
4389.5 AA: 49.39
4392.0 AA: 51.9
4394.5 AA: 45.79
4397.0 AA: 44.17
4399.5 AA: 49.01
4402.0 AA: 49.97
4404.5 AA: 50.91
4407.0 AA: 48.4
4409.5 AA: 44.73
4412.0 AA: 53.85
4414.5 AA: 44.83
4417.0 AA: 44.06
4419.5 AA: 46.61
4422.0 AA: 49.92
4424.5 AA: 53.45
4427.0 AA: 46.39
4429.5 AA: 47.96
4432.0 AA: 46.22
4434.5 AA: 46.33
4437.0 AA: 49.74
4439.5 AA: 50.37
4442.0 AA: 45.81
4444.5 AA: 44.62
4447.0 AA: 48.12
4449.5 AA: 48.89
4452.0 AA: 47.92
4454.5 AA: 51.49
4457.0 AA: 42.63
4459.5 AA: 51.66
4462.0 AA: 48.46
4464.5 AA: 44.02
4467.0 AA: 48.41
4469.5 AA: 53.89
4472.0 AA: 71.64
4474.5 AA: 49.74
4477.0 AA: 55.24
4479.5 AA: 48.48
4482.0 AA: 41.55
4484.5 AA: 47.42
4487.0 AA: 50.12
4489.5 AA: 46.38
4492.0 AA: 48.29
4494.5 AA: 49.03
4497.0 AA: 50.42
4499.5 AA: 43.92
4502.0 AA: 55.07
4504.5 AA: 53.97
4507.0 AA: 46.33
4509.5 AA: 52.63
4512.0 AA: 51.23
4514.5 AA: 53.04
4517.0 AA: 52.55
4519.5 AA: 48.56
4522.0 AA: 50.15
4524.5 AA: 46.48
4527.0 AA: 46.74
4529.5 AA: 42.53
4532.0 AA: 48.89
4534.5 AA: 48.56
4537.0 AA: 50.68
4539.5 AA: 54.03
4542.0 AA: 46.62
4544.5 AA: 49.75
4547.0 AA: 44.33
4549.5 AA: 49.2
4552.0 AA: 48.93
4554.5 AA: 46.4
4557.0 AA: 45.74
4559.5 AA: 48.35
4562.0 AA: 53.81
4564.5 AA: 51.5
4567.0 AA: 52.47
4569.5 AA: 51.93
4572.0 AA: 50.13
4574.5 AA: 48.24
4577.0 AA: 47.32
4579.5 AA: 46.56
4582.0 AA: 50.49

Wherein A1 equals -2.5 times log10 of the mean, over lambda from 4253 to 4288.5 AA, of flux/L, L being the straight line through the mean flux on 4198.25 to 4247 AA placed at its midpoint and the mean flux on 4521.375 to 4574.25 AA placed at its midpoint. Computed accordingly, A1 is 0.12 mag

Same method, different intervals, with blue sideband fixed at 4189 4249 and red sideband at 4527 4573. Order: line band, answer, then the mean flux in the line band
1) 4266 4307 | 0.14 mag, 45.4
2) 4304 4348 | -0.25 mag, 64.4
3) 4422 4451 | 0.05 mag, 48.1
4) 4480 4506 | 0.02 mag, 48.6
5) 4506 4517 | -0.04 mag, 51.1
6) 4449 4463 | 0.03 mag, 48.5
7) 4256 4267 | 0.06 mag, 48.8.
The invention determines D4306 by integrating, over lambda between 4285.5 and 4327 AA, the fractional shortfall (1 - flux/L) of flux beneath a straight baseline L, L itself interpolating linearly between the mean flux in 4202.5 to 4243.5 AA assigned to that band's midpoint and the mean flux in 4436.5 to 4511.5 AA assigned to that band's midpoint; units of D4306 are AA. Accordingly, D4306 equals 5.20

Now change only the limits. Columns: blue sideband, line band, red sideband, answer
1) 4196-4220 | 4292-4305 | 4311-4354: 3.6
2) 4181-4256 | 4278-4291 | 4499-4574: 1.6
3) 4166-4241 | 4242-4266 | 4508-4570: 0.0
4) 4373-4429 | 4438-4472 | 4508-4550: -0.6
